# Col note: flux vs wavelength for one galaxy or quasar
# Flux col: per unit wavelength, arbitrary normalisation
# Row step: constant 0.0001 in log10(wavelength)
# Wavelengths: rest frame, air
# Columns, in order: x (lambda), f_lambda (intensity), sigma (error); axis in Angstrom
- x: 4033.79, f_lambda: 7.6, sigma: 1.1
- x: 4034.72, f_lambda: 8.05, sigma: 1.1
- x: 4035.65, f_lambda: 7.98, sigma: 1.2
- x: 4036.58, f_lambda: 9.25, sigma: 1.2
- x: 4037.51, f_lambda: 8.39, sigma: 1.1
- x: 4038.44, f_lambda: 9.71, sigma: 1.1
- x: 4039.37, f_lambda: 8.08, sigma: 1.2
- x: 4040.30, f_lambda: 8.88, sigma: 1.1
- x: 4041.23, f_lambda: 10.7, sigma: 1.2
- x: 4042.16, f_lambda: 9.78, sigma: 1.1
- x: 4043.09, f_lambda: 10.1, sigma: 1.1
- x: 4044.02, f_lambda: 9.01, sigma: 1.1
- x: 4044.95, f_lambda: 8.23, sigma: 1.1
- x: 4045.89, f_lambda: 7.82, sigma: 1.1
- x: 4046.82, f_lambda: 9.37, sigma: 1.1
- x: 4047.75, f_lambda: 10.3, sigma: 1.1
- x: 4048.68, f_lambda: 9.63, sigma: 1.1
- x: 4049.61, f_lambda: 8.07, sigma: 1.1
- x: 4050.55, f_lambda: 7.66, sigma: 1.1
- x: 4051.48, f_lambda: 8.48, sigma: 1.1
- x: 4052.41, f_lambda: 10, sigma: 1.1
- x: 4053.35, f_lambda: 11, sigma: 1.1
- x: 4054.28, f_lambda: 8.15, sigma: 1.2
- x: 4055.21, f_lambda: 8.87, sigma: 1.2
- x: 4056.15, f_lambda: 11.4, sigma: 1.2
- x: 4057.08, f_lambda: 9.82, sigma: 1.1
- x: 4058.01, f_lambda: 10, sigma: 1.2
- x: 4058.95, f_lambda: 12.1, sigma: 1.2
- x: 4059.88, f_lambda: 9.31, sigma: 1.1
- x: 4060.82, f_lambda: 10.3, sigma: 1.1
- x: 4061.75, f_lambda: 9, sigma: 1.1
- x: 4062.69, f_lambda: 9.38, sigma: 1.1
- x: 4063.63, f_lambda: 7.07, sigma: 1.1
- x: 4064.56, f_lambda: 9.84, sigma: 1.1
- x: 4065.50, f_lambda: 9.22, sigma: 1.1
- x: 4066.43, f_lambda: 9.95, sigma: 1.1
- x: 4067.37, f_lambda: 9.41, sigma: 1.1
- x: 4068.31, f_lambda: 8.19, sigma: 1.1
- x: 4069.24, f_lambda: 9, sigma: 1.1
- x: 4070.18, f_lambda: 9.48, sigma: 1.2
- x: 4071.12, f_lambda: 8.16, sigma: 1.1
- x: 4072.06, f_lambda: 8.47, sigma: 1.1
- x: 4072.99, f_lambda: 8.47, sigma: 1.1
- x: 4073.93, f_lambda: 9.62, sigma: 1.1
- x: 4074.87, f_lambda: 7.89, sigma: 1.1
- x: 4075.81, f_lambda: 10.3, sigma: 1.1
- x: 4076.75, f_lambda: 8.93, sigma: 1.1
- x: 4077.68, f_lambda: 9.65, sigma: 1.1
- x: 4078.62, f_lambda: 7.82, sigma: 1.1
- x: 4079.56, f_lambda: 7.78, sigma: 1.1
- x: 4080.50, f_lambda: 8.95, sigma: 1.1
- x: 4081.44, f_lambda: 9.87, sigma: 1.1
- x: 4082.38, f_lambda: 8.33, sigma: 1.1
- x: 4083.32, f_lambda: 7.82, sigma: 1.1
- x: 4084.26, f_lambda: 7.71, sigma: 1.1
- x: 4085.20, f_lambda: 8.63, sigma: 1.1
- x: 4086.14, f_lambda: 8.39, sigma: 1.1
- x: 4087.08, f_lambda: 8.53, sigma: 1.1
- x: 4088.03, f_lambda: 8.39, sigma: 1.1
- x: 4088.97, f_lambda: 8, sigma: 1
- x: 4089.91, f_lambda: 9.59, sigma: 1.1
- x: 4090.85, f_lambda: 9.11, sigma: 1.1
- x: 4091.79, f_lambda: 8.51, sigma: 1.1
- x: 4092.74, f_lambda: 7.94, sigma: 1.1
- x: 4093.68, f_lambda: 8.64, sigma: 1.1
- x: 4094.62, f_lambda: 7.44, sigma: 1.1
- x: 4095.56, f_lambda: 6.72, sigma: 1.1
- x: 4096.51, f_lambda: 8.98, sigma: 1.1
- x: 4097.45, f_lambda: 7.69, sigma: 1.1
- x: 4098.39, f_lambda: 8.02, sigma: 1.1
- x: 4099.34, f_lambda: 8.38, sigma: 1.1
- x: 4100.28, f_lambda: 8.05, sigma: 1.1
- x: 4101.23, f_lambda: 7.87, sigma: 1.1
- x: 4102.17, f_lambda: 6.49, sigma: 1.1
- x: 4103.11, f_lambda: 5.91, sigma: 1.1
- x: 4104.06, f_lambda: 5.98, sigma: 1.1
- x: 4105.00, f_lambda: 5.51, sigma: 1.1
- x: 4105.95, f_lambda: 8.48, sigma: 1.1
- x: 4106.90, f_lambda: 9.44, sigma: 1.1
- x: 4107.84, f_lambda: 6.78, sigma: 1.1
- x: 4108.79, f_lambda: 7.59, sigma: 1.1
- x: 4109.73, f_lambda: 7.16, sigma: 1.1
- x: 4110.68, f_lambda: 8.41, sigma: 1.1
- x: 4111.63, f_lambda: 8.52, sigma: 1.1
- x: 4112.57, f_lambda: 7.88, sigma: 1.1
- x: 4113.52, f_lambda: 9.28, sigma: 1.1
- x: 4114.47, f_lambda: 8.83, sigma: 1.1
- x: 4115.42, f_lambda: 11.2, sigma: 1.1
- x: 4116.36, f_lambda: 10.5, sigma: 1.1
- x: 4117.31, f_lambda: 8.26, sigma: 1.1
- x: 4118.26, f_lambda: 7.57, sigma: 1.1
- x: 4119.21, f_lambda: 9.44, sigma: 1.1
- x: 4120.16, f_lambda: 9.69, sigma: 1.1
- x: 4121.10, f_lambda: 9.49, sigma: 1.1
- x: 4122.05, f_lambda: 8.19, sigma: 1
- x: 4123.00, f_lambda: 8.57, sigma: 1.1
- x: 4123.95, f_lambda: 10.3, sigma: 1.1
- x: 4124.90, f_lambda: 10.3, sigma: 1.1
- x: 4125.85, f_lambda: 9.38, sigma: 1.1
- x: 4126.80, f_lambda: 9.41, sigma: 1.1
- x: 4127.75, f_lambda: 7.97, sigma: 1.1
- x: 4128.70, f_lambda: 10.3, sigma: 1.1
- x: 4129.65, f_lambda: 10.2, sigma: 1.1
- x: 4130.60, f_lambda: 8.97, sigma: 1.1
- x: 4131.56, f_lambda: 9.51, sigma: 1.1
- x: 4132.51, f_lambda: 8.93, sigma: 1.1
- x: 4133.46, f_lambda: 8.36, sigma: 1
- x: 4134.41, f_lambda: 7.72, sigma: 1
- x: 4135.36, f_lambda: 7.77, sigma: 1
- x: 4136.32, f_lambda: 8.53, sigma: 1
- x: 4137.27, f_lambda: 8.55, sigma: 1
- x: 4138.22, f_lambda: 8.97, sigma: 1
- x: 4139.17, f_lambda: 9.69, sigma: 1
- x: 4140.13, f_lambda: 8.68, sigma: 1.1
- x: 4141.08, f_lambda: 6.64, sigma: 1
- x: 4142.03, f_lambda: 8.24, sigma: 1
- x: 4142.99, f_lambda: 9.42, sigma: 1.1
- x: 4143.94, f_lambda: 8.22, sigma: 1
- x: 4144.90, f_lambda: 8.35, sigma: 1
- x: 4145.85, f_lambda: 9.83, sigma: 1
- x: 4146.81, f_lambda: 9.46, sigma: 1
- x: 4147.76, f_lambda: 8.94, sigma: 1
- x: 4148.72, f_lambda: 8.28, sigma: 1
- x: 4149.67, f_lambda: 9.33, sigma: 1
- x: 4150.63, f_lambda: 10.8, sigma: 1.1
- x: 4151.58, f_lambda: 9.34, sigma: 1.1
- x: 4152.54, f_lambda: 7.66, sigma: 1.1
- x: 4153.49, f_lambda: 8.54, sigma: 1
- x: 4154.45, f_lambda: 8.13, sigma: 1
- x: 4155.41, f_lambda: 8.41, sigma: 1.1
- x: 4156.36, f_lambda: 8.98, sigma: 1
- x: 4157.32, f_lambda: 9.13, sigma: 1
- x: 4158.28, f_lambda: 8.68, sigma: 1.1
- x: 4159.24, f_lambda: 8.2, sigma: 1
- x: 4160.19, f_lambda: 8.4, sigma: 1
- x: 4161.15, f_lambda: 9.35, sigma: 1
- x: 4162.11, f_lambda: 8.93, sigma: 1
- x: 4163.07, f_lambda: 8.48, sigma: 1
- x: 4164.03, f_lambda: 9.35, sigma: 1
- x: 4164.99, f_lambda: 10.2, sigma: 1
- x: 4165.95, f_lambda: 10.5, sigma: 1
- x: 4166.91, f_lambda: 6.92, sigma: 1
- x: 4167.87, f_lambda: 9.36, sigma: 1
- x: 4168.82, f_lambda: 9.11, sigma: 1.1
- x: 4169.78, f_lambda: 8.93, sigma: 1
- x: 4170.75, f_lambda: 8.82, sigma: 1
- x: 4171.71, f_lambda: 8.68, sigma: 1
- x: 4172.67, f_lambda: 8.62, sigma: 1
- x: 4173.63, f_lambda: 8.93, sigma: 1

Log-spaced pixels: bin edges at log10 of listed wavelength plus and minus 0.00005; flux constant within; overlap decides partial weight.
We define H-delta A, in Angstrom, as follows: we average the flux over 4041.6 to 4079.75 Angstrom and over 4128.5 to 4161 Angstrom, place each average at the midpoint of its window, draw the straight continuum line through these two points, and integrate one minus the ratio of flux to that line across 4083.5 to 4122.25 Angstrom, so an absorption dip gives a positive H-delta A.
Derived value 3.3 Angstrom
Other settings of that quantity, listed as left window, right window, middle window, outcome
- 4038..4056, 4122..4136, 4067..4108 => 3.9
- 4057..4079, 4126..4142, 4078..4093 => 1.0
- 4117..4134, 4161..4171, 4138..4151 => 0.3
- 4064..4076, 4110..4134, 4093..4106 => 2.4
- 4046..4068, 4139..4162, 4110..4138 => -0.2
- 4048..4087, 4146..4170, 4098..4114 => 2.5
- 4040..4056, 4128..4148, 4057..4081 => 0.0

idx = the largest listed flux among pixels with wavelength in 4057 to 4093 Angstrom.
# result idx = 12.1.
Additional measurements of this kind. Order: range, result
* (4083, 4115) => 9.59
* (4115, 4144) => 11.2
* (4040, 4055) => 11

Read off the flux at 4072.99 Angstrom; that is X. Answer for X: 8.47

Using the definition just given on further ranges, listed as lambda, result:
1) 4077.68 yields 9.65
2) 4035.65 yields 7.98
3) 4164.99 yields 10.2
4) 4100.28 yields 8.05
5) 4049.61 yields 8.07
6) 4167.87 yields 9.36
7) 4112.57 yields 7.88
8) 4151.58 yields 9.34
